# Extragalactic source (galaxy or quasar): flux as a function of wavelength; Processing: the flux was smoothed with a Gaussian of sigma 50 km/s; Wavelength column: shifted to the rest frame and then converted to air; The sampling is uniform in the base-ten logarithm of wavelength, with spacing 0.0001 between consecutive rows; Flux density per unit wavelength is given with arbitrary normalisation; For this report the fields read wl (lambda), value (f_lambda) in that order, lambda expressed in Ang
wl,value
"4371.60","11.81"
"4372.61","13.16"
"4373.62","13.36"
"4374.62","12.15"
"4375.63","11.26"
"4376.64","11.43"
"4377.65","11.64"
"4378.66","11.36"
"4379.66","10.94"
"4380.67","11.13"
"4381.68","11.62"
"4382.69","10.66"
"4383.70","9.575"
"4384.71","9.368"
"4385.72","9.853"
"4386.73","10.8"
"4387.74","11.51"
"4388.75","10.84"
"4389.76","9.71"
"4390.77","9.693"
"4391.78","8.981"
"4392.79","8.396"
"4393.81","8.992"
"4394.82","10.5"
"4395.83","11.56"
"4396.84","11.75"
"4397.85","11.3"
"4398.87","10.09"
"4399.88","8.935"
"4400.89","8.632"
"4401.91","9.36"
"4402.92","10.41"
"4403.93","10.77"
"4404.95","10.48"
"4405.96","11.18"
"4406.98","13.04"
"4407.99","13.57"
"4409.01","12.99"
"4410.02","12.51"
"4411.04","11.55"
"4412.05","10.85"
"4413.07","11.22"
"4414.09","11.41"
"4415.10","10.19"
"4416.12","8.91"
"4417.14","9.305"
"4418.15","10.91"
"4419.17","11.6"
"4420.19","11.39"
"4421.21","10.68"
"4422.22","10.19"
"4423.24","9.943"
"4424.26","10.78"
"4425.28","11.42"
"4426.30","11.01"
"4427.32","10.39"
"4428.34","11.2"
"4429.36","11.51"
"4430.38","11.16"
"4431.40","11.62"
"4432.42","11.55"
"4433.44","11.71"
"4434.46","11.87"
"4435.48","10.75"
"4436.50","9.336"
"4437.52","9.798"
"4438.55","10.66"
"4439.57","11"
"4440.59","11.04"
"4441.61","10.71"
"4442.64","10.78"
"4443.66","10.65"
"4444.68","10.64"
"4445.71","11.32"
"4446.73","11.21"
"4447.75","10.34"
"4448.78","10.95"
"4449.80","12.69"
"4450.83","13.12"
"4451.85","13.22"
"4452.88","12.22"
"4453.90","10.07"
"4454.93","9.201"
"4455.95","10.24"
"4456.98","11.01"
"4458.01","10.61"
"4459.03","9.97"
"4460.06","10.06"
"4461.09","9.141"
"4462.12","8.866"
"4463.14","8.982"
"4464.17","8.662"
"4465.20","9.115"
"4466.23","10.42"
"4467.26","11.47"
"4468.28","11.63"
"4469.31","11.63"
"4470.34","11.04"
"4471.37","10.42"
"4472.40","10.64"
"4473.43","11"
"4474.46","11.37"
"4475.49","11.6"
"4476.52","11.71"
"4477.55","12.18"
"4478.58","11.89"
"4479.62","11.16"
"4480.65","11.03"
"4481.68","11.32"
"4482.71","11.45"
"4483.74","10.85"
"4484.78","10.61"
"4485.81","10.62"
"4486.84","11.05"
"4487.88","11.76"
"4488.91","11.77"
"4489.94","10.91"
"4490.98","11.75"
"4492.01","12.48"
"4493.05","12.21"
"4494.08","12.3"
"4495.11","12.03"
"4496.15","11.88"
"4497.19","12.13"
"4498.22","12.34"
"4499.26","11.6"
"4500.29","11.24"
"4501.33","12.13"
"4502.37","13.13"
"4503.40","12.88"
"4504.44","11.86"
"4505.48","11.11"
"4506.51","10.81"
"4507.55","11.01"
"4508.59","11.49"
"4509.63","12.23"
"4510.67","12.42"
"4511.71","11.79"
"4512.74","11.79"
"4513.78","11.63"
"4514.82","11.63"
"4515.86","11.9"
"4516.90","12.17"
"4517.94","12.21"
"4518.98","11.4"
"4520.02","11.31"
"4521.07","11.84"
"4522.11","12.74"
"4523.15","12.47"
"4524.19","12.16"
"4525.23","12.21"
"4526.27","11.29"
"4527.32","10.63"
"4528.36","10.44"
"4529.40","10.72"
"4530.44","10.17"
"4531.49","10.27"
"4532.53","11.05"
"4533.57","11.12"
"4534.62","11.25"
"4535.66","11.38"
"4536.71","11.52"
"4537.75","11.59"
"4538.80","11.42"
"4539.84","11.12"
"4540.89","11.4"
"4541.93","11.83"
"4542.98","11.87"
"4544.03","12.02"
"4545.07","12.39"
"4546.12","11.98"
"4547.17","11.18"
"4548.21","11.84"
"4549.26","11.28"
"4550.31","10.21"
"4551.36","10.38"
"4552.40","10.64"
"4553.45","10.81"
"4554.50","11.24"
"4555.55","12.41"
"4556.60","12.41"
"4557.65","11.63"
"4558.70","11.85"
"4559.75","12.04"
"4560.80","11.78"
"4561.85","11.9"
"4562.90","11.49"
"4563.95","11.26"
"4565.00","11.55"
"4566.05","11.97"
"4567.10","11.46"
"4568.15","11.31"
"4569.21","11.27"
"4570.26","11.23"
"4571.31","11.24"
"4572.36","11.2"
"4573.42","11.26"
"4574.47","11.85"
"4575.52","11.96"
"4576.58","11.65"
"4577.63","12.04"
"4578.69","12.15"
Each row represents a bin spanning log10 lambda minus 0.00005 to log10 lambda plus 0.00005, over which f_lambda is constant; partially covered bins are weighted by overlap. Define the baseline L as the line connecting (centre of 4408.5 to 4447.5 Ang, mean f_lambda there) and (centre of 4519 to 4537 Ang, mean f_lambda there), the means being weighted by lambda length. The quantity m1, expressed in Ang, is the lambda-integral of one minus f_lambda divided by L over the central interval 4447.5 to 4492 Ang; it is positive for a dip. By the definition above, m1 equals 0.6 Ang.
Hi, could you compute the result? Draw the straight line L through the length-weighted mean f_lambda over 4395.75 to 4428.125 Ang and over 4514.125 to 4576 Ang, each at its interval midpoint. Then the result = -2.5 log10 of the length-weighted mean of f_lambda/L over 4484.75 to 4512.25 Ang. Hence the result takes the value -0.05 mag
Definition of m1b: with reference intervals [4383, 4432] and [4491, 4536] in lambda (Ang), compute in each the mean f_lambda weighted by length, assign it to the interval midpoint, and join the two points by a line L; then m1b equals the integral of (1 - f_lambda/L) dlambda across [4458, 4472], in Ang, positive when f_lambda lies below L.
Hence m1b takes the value 1.4 Ang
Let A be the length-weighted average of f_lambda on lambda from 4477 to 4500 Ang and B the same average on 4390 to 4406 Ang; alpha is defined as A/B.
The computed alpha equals 1.16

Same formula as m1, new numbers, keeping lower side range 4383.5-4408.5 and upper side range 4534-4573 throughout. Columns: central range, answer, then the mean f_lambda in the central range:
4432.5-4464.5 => 0.2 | 10.7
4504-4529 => -1.0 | 11.7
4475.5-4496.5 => -1.0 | 11.5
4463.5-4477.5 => 0.1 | 10.8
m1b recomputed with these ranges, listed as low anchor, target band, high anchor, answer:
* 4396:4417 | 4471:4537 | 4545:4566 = -1.5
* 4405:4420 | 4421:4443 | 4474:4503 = 1.1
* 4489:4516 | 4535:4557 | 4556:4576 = 0.4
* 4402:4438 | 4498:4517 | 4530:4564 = -0.9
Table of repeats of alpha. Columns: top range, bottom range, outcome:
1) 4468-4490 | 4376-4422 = 1.05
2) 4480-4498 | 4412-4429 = 1.08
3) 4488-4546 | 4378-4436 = 1.08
